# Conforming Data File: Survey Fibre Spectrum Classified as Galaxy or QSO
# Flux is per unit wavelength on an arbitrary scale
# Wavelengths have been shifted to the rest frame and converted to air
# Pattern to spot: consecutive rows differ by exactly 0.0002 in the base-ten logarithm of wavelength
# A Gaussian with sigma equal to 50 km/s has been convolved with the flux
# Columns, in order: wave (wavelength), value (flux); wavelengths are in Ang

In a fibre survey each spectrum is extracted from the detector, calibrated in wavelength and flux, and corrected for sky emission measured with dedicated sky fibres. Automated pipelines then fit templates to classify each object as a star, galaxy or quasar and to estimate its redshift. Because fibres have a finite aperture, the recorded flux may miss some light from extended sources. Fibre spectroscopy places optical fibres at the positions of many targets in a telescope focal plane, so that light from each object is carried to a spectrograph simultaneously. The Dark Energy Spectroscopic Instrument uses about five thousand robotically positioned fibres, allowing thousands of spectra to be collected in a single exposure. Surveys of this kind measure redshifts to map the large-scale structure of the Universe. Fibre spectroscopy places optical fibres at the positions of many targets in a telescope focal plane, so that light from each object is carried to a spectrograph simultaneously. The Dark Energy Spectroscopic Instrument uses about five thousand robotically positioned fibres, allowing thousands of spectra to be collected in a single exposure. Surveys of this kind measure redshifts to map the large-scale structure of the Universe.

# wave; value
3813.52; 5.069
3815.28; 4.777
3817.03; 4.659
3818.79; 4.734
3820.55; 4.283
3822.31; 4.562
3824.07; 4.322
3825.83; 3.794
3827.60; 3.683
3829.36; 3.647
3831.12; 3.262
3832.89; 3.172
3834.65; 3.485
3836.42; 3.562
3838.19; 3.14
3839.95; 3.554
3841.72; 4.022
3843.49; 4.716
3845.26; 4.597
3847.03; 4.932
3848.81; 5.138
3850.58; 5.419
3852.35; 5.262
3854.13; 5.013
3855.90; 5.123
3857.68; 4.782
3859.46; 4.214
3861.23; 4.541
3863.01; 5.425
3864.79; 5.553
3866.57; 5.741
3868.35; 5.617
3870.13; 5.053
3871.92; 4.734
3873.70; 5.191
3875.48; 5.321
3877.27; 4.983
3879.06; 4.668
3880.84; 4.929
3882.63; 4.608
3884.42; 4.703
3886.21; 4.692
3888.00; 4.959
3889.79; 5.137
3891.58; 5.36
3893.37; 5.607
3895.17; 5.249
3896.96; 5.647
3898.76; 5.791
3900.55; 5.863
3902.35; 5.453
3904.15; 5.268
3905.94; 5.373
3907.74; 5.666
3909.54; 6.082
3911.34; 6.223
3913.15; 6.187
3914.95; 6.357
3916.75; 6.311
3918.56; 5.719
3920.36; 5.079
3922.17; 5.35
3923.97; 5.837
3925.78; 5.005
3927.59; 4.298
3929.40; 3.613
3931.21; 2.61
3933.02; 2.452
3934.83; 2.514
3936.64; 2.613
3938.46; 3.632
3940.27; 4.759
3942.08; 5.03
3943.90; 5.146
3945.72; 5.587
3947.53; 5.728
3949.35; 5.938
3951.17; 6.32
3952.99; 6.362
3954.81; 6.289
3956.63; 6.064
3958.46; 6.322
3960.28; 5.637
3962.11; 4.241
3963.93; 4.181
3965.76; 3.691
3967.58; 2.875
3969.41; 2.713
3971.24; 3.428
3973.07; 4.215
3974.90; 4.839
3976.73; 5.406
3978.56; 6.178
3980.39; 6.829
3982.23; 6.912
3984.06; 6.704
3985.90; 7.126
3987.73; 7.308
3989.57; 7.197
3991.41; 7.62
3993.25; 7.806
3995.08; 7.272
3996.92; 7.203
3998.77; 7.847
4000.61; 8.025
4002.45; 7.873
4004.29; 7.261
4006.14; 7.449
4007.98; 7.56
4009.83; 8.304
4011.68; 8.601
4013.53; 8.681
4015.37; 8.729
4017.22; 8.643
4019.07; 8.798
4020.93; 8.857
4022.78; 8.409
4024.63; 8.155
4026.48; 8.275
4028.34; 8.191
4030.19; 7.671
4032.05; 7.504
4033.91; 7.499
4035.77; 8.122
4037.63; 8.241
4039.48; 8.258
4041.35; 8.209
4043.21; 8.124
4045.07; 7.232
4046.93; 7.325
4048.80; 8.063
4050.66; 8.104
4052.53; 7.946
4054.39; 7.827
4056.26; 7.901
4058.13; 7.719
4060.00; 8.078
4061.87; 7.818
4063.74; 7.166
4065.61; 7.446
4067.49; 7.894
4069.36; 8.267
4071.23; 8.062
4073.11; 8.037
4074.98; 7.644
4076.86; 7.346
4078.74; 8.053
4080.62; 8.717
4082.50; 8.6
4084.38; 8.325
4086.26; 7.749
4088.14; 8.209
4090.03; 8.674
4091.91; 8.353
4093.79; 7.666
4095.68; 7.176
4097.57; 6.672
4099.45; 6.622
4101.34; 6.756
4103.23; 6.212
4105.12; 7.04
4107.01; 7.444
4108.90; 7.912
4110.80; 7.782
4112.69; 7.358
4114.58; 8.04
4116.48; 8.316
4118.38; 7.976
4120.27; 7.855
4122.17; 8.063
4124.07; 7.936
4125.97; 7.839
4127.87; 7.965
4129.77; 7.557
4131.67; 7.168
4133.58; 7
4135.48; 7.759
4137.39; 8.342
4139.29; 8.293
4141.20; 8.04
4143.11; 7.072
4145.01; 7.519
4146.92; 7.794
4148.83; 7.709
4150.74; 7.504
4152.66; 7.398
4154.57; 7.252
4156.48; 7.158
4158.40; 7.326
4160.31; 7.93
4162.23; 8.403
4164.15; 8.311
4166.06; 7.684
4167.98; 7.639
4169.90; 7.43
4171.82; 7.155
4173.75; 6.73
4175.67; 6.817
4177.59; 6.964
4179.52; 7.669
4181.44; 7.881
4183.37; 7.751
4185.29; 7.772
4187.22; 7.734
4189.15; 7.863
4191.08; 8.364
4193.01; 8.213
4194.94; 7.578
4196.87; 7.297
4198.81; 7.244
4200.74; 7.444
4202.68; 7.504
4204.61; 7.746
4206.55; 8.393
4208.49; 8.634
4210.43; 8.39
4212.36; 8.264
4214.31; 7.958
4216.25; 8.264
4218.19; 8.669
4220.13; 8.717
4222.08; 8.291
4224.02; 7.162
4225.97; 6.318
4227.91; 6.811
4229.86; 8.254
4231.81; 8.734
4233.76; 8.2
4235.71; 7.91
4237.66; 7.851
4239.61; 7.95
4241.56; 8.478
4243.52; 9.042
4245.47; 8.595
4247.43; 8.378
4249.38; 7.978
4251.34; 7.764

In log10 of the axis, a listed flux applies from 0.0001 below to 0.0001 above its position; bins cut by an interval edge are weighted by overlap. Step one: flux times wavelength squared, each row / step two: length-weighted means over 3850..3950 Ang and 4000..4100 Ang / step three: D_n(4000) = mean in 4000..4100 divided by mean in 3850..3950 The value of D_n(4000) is 1.70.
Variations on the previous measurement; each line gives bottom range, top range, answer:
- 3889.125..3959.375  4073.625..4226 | 1.65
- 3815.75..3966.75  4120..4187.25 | 1.78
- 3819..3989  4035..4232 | 1.75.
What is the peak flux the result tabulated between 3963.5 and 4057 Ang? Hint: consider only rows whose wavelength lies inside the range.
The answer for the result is 8.857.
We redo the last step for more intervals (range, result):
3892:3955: 6.362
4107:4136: 8.316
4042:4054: 8.124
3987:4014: 8.681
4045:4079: 8.267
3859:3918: 6.357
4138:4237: 8.734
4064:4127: 8.717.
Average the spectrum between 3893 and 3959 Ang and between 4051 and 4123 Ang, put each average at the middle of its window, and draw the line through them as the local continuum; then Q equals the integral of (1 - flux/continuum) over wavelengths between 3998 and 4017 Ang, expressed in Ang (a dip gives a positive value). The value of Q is -4.5 Ang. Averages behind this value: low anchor 5.22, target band 8.06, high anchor 7.76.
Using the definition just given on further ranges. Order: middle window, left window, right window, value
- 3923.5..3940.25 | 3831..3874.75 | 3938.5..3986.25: 4.84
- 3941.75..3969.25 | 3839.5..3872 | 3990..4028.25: 6.80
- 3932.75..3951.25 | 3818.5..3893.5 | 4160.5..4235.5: 3.15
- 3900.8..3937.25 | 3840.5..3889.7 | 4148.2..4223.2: 3.19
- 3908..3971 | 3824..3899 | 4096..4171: 7.03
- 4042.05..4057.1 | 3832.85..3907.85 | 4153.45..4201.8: -3.12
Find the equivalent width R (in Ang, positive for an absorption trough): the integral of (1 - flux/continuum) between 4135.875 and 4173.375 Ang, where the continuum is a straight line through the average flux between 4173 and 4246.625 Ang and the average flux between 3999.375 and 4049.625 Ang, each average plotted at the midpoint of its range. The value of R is 1.3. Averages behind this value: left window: 8.07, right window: 7.89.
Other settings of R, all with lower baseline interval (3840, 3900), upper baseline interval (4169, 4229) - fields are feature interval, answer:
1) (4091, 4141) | -3.9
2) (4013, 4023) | -4.0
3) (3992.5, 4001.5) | -2.3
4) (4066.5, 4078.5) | -2.2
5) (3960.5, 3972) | 4.3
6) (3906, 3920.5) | -1.6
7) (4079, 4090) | -2.5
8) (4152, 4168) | -0.6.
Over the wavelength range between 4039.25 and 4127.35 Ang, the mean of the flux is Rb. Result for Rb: 7.78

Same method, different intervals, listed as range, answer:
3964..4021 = 6.77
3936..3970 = 4.94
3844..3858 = 5.03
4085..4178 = 7.59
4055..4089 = 7.94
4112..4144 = 7.8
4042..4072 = 7.82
